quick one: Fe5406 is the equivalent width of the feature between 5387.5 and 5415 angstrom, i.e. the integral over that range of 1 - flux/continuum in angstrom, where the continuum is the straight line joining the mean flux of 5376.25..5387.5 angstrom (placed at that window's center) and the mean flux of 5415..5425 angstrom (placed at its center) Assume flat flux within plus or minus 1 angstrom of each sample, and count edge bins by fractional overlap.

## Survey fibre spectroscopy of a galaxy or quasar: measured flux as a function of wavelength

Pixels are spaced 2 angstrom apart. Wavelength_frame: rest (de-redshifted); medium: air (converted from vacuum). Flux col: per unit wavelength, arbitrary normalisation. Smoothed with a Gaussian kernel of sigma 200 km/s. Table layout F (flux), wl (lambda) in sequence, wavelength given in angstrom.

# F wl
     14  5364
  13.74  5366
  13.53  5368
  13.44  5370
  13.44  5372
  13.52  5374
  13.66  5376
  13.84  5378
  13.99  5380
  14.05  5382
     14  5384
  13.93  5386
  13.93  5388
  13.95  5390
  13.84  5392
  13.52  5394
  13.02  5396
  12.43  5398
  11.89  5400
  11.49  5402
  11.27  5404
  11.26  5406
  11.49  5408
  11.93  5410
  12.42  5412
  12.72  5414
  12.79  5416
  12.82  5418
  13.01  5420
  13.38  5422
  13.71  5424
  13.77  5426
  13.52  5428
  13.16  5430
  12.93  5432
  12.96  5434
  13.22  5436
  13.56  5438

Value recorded 2.1 angstrom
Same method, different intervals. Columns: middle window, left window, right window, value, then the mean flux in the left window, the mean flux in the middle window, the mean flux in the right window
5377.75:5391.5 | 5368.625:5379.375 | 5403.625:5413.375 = -1.0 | 13.6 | 14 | 11.7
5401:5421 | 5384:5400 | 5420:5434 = 1.9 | 13.4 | 12.1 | 13.4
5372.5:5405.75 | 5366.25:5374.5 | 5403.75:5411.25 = -1.9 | 13.5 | 13.2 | 11.5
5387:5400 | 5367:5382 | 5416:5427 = 0.2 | 13.7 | 13.3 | 13.3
